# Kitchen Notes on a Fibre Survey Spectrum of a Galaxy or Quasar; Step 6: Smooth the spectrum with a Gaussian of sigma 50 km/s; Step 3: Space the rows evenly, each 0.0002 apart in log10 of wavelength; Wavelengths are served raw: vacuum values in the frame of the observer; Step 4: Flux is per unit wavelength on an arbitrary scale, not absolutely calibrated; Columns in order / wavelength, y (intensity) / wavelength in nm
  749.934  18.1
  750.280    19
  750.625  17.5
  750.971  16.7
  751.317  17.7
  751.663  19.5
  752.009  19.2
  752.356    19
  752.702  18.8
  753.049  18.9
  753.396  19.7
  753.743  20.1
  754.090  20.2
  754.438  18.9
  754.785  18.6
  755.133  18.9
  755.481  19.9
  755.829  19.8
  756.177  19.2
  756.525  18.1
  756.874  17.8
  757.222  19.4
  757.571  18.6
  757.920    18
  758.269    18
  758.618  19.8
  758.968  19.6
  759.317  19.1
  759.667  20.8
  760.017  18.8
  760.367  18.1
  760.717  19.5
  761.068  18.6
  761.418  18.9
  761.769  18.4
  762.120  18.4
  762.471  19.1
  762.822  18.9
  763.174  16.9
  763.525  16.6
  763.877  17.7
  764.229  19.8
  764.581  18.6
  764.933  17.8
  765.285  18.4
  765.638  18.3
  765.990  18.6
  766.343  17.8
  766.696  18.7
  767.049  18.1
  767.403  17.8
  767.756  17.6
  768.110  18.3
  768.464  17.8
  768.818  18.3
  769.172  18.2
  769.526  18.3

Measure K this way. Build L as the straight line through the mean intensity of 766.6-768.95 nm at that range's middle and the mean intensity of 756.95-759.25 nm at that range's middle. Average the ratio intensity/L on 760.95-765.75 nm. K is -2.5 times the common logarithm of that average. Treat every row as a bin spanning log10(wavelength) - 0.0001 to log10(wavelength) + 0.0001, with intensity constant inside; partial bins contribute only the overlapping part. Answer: 0.01 mag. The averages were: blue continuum 18.9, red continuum 18.1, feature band 18.3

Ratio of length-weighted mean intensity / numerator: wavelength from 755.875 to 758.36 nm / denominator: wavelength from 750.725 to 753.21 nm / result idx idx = 1.00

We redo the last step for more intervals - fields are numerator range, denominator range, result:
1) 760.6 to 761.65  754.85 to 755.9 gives 0.98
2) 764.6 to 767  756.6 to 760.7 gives 0.97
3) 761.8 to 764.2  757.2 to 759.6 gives 0.95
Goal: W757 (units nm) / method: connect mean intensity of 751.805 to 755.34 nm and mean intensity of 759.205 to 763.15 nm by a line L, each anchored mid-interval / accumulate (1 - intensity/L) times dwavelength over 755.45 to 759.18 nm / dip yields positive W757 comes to 0.03 nm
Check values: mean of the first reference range 19.2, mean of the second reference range 18.9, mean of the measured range 18.9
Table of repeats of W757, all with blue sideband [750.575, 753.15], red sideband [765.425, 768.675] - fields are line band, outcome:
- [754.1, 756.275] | -0.11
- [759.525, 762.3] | -0.10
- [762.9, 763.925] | 0.06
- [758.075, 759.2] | -0.05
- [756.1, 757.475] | -0.02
